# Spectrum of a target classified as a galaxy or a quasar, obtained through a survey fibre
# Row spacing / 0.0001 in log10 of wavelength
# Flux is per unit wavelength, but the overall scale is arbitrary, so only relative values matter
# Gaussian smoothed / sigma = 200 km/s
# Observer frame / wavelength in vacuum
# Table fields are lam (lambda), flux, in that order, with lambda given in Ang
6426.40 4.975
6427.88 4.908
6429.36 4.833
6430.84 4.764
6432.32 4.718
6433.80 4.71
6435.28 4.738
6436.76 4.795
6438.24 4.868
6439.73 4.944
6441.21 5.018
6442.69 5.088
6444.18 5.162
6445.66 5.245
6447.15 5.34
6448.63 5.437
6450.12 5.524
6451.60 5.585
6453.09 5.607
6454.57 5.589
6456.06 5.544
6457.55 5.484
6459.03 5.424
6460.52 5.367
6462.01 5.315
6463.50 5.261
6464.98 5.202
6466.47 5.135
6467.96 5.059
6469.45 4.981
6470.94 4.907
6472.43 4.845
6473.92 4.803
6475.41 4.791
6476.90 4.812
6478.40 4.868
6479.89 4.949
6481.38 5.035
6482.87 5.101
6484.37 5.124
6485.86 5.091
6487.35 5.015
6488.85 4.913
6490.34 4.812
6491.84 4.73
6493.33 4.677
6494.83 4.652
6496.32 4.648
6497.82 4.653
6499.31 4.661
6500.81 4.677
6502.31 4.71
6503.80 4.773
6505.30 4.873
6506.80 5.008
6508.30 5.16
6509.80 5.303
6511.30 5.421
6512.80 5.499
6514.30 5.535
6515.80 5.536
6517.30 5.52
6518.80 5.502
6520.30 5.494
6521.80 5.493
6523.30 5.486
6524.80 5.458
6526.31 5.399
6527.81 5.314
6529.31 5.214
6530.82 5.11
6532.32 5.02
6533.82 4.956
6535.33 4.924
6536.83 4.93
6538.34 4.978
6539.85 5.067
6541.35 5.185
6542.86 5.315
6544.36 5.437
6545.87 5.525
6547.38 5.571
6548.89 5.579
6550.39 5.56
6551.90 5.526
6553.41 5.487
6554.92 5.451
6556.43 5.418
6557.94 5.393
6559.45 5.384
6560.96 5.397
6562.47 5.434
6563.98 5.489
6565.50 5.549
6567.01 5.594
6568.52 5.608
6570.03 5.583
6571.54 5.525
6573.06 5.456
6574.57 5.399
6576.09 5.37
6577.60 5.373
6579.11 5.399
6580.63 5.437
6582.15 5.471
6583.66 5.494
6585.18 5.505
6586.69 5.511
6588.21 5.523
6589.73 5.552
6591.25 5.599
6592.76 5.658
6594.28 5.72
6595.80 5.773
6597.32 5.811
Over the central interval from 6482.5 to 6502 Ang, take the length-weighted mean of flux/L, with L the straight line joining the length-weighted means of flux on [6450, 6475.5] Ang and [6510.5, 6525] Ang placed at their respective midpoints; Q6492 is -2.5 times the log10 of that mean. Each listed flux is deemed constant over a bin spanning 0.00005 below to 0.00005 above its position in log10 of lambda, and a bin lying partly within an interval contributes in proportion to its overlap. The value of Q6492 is 0.12 mag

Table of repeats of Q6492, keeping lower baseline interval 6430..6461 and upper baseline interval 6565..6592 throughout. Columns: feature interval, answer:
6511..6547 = 0.02 mag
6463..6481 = 0.06 mag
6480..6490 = 0.05 mag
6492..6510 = 0.11 mag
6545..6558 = -0.01 mag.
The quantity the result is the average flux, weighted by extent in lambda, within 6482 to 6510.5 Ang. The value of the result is 4.87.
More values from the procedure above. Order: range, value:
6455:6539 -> 5.09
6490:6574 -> 5.25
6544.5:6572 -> 5.5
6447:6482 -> 5.2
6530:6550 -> 5.21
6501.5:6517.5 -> 5.2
